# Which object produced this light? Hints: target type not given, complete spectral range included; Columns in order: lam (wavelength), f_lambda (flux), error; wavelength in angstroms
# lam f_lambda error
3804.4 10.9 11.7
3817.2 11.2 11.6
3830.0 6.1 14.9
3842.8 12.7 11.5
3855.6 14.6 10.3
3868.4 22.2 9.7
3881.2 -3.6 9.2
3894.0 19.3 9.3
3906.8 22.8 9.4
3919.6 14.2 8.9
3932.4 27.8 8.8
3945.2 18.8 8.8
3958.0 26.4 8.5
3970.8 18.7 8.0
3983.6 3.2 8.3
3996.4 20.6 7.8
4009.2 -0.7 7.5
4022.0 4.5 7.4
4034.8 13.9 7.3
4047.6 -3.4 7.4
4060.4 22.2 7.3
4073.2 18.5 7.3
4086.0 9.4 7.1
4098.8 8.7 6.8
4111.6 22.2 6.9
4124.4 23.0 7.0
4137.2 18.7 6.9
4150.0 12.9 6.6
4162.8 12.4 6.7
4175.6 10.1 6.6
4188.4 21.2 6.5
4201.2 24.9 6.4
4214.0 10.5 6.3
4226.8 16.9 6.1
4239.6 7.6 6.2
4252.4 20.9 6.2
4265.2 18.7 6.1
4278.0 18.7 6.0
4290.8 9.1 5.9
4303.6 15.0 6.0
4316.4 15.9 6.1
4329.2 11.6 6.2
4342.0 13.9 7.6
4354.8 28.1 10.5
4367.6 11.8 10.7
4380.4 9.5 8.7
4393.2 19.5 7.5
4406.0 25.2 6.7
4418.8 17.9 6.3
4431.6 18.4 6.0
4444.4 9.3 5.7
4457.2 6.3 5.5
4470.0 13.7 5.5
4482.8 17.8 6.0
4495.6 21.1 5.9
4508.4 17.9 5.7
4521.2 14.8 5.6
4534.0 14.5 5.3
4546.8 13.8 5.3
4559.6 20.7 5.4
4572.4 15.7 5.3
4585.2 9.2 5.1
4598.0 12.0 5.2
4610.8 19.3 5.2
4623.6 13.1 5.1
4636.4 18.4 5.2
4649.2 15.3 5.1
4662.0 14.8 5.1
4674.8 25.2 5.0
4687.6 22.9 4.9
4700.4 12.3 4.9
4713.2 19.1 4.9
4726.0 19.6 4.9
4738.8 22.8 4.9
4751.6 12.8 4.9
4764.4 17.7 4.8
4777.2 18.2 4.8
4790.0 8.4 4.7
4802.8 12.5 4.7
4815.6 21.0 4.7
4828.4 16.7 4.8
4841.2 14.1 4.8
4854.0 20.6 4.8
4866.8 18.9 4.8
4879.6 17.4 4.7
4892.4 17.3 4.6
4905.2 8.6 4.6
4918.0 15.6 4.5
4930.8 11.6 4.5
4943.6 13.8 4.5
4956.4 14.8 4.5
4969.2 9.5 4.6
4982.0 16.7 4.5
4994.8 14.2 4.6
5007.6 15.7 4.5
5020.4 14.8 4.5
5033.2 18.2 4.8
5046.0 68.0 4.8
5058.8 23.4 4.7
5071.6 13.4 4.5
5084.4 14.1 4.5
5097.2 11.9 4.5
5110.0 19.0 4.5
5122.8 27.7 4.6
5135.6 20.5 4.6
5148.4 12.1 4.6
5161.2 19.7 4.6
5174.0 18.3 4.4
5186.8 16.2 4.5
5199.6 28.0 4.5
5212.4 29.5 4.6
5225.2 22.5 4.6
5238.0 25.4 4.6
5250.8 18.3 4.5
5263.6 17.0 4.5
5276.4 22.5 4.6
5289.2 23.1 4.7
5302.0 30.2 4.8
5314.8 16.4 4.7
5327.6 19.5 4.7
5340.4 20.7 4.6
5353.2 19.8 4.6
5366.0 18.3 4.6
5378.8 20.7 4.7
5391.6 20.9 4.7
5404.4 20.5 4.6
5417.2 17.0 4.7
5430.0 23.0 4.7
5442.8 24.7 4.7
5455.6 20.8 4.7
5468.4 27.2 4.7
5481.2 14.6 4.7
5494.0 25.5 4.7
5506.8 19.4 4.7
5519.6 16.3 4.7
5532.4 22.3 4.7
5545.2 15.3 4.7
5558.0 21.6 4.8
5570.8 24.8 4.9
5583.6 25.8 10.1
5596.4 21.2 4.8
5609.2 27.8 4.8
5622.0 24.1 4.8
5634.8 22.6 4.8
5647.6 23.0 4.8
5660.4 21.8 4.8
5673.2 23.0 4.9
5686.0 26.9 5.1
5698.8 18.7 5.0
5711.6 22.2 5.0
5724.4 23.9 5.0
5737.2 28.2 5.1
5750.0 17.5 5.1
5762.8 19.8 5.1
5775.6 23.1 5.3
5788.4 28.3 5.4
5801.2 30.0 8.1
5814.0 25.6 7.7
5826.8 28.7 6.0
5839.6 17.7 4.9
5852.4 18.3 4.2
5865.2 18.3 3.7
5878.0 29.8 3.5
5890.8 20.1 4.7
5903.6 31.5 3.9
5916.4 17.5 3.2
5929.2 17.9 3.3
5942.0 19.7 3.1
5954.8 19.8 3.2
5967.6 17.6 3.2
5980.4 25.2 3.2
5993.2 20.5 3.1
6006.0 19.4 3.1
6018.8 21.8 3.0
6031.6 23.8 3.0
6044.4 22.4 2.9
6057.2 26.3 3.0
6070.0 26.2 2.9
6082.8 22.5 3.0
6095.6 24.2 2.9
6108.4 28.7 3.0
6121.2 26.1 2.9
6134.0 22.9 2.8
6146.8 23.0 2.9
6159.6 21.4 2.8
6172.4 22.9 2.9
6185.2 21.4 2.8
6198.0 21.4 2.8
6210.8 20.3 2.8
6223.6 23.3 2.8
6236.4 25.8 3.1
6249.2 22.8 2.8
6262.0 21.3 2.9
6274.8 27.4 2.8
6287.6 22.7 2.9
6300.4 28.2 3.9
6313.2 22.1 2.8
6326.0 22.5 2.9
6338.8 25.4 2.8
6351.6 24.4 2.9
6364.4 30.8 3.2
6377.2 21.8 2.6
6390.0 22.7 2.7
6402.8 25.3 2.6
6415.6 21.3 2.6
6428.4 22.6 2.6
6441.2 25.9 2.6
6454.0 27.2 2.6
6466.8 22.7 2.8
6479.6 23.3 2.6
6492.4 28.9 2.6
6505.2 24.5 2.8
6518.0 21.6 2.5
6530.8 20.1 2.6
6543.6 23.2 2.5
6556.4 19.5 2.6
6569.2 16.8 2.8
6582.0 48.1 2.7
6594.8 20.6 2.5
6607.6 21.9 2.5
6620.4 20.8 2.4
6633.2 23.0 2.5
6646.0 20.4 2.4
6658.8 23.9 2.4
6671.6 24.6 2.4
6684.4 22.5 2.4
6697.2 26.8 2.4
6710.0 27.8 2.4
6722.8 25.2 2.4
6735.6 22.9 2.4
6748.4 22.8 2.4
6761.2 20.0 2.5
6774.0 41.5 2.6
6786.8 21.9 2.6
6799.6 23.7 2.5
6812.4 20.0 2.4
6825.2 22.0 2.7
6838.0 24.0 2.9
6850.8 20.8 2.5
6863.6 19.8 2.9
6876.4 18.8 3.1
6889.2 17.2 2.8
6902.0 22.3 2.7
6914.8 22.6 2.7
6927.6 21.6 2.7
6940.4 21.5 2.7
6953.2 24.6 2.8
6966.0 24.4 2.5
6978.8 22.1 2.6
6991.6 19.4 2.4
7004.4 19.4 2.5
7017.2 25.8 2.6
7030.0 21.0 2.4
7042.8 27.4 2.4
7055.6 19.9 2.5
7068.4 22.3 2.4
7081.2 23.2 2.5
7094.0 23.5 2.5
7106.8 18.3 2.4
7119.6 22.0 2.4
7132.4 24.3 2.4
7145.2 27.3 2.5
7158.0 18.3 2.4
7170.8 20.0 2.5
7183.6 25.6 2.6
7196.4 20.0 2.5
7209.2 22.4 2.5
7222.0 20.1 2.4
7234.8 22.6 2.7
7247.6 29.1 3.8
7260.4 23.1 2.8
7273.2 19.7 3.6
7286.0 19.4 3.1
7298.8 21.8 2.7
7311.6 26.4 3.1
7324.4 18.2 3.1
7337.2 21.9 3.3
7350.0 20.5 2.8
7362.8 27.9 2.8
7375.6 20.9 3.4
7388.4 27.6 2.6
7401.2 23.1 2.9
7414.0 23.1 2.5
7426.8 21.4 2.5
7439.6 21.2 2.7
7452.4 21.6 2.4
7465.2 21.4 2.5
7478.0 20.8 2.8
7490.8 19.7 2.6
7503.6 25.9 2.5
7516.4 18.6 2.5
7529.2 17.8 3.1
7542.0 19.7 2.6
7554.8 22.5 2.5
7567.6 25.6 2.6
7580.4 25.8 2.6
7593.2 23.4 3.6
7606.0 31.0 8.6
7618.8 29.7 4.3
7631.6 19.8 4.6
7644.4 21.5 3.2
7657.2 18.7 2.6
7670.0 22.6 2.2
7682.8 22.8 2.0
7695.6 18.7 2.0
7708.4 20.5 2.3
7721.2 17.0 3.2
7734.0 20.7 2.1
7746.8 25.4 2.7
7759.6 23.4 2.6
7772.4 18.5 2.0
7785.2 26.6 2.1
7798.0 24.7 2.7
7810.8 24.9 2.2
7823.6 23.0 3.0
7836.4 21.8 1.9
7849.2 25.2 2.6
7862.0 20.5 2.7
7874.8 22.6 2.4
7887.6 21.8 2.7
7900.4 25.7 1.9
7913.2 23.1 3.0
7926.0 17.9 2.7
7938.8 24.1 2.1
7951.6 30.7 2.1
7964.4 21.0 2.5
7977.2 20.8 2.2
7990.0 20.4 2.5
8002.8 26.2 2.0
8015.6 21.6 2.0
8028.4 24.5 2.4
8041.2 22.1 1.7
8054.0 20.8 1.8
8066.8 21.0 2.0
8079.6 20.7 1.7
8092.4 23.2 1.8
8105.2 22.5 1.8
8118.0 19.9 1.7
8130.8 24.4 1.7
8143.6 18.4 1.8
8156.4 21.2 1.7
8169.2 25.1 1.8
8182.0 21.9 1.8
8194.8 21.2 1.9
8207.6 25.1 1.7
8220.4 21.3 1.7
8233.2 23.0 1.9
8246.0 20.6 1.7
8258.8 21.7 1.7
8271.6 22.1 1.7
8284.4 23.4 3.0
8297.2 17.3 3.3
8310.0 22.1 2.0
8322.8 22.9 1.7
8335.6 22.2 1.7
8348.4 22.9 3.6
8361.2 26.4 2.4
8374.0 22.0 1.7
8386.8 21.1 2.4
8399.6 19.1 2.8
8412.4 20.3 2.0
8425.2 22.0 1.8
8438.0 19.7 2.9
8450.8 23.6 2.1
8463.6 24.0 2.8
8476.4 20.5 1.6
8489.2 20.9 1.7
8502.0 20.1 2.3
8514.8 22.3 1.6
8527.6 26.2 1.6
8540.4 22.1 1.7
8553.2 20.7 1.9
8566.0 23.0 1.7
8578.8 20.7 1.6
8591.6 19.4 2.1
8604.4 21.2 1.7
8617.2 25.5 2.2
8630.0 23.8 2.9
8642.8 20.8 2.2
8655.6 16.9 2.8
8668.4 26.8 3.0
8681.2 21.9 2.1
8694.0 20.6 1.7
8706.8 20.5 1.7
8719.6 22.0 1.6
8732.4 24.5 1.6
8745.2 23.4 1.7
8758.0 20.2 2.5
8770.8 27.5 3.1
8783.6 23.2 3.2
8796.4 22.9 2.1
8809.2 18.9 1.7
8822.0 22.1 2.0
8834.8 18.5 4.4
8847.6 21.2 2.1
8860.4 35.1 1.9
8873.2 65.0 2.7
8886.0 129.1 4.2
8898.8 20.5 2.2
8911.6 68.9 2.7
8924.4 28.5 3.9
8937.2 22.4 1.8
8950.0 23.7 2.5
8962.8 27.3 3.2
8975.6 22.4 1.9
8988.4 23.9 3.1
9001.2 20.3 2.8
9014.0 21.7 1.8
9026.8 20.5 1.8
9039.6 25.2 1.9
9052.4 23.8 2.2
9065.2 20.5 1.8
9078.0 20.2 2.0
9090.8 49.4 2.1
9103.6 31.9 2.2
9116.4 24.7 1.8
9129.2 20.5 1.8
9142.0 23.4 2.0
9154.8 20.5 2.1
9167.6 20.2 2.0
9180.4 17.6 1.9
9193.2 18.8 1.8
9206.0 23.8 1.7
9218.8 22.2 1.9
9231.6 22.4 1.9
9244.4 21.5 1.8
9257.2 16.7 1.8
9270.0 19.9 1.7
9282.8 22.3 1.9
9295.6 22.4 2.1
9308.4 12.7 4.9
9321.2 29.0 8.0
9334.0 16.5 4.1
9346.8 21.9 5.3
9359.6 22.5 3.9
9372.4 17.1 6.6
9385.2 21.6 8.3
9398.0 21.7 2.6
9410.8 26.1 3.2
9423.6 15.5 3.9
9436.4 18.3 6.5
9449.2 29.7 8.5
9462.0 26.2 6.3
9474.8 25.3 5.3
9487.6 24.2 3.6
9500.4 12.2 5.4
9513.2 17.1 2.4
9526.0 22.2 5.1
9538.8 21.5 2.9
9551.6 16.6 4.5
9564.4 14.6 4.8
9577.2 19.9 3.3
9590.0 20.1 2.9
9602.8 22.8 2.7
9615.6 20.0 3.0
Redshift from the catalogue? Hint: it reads 0.353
